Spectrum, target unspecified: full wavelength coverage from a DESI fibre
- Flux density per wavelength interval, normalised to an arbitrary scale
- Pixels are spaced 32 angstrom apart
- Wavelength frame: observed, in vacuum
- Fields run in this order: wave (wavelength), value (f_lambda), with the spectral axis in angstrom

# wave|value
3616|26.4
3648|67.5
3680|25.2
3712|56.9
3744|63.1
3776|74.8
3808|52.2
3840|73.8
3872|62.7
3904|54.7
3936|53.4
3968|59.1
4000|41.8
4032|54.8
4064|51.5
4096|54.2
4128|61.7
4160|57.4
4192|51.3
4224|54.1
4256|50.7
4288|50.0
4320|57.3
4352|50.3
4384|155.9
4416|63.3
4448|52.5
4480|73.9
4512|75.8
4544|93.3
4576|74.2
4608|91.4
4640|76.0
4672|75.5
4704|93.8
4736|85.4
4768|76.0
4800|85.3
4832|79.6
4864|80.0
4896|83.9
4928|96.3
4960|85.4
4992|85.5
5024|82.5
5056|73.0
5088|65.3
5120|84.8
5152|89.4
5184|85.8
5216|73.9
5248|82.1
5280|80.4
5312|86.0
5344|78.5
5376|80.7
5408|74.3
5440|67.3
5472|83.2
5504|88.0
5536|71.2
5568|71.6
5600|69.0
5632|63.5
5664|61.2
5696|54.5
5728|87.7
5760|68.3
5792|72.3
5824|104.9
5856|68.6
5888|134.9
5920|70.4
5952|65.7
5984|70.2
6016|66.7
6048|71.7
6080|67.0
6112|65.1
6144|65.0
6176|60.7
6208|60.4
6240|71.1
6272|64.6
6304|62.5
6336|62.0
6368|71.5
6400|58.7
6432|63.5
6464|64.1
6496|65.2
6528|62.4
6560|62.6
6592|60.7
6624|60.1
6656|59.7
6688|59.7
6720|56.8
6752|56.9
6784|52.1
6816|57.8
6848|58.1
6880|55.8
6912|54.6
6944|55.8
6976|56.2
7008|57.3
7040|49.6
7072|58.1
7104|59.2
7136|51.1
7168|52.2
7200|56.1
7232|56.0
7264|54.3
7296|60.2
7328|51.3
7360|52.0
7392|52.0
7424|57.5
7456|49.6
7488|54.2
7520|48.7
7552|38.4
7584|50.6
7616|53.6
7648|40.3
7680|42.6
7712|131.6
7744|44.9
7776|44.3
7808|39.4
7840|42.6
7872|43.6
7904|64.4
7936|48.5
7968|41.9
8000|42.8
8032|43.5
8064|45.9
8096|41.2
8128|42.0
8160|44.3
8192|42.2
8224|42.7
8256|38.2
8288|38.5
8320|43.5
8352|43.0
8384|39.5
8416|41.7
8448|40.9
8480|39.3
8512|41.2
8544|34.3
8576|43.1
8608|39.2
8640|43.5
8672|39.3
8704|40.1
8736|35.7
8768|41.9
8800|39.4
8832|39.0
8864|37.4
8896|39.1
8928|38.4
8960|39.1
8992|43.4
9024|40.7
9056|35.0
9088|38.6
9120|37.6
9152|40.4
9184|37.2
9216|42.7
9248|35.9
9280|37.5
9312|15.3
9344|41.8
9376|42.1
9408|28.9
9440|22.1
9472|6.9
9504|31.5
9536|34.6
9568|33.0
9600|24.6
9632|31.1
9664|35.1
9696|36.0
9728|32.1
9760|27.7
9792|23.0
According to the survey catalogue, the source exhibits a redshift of 0.18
